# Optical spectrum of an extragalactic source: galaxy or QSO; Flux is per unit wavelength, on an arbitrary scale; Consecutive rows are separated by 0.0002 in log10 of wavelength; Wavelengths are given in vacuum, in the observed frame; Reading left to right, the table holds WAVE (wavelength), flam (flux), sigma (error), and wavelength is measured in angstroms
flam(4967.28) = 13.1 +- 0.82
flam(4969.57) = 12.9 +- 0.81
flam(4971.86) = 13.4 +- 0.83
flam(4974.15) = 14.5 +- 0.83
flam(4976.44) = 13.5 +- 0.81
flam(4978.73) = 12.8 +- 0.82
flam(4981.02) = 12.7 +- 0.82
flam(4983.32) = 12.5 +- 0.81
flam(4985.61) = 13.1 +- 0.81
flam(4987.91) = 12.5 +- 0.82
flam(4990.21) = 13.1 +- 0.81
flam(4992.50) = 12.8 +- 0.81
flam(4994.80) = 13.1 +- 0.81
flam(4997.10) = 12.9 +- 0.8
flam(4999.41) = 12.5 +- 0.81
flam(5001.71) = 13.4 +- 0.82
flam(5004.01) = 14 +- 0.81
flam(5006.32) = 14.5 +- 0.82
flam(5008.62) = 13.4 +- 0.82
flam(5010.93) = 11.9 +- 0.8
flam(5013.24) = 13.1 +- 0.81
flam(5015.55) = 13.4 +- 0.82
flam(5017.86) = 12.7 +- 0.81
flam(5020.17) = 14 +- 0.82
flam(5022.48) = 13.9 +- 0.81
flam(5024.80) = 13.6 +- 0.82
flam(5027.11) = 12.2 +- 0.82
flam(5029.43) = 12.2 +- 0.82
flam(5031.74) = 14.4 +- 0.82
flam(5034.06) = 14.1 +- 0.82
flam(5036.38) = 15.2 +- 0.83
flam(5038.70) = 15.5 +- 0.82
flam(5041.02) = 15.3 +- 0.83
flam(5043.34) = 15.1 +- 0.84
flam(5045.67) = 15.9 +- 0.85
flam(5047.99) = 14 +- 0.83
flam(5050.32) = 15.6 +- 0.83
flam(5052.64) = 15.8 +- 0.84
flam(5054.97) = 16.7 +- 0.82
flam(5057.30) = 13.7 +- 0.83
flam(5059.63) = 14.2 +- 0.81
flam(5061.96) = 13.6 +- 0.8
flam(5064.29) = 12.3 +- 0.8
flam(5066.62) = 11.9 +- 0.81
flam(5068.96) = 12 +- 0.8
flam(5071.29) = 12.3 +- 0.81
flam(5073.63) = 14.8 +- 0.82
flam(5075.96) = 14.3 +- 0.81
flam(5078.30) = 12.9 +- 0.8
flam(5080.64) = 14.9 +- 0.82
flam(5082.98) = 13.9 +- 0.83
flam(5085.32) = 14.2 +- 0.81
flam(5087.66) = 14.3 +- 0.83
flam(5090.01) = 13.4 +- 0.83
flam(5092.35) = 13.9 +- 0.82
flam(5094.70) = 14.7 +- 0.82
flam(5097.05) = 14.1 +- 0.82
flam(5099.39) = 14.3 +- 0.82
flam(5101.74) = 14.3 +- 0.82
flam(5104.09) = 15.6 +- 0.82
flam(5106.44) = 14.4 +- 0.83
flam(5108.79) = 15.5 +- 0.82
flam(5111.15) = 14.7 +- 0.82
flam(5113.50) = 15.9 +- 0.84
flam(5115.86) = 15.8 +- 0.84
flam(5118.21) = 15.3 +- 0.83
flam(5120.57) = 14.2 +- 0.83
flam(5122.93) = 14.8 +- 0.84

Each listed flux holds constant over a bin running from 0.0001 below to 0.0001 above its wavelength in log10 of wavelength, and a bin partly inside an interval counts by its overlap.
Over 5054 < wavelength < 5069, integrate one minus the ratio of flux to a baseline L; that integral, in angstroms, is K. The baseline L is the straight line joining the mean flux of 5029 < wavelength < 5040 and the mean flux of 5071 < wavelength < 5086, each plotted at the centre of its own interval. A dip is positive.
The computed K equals 0.6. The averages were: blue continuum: 14.4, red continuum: 14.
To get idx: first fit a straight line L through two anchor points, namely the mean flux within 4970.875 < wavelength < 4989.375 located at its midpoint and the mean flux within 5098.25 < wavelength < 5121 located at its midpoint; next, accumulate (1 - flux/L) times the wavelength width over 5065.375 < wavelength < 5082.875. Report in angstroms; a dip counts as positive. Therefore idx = 1.4 angstroms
